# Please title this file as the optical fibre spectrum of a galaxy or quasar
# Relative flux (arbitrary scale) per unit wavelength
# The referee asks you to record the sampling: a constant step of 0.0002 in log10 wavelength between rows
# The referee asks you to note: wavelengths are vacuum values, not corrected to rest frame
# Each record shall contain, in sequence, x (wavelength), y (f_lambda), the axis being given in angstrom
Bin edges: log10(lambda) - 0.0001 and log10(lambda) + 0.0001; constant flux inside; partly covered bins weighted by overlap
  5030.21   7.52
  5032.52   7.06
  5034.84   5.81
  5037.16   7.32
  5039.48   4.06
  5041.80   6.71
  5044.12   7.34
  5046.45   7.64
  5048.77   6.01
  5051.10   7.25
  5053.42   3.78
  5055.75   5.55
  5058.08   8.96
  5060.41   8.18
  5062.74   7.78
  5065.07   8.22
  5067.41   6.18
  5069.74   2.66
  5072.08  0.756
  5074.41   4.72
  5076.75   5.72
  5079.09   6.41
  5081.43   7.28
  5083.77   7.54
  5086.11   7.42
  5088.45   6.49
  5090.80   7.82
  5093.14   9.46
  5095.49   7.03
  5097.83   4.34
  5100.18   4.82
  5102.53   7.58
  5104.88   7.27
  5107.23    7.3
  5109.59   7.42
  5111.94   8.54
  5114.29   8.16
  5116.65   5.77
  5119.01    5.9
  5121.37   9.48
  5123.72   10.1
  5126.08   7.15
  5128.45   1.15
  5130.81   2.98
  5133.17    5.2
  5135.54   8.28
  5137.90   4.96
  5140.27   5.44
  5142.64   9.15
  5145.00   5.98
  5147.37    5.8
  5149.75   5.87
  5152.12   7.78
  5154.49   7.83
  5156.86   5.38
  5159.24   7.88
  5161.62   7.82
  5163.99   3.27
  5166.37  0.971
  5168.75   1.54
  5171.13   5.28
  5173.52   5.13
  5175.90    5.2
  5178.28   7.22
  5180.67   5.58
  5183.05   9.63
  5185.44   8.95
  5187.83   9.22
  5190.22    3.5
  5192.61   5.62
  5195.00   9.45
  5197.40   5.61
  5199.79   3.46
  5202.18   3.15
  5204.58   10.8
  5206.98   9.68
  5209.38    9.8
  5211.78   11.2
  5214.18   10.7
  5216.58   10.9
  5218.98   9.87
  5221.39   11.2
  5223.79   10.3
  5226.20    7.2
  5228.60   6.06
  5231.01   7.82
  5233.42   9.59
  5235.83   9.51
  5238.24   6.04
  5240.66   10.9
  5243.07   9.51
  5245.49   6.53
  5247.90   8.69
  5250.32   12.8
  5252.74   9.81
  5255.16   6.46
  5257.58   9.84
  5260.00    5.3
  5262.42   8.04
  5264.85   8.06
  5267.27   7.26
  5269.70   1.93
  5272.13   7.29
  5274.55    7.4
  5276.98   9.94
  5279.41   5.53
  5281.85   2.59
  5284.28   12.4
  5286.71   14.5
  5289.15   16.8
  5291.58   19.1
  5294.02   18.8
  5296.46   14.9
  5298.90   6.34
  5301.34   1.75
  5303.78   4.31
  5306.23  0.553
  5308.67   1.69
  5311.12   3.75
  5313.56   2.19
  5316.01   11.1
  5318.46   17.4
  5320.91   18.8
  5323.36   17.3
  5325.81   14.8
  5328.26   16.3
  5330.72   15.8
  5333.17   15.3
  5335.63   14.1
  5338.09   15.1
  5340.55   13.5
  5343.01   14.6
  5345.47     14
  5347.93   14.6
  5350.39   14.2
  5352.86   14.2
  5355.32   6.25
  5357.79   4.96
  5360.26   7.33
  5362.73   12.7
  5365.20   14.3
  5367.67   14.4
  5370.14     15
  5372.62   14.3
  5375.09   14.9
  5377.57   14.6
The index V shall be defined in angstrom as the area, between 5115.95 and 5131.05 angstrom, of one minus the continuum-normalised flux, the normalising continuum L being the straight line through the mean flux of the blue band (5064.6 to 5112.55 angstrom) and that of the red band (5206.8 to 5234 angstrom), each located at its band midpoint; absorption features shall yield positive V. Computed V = 1.91 angstrom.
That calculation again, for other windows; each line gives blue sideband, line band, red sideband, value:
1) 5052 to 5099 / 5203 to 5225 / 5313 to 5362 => -0.9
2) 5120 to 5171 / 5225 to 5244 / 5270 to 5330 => 0.1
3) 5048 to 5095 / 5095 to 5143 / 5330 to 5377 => 6.4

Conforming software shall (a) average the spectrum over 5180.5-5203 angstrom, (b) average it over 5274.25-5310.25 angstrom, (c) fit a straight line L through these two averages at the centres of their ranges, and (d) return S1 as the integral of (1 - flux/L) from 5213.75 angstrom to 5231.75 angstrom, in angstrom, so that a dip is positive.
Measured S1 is -4.8 angstrom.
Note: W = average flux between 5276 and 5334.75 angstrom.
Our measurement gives 10.9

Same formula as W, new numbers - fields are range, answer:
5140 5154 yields 6.81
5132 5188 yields 6.17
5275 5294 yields 11.8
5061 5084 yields 5.71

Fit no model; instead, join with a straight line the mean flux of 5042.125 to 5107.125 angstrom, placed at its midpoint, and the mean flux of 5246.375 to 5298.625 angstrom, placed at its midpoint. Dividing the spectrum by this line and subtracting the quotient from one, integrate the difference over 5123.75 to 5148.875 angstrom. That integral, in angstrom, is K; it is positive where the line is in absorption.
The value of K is 5.7 angstrom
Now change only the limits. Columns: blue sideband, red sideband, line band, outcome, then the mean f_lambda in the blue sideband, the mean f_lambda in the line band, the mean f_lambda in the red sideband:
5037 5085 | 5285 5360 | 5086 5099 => -0.42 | 6.17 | 7.07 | 11.8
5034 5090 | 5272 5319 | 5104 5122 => -1.60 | 6.25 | 7.42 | 8.83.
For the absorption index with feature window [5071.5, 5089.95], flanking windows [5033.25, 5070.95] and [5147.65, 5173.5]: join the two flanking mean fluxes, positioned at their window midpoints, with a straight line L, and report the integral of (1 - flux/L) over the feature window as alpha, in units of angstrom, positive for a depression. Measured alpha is 0.5 angstrom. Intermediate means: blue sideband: 6.47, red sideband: 5.36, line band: 5.99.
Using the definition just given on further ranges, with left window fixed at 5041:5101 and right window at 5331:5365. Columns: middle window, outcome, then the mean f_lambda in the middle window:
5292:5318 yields 9.6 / 7.24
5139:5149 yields 1.8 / 6.54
